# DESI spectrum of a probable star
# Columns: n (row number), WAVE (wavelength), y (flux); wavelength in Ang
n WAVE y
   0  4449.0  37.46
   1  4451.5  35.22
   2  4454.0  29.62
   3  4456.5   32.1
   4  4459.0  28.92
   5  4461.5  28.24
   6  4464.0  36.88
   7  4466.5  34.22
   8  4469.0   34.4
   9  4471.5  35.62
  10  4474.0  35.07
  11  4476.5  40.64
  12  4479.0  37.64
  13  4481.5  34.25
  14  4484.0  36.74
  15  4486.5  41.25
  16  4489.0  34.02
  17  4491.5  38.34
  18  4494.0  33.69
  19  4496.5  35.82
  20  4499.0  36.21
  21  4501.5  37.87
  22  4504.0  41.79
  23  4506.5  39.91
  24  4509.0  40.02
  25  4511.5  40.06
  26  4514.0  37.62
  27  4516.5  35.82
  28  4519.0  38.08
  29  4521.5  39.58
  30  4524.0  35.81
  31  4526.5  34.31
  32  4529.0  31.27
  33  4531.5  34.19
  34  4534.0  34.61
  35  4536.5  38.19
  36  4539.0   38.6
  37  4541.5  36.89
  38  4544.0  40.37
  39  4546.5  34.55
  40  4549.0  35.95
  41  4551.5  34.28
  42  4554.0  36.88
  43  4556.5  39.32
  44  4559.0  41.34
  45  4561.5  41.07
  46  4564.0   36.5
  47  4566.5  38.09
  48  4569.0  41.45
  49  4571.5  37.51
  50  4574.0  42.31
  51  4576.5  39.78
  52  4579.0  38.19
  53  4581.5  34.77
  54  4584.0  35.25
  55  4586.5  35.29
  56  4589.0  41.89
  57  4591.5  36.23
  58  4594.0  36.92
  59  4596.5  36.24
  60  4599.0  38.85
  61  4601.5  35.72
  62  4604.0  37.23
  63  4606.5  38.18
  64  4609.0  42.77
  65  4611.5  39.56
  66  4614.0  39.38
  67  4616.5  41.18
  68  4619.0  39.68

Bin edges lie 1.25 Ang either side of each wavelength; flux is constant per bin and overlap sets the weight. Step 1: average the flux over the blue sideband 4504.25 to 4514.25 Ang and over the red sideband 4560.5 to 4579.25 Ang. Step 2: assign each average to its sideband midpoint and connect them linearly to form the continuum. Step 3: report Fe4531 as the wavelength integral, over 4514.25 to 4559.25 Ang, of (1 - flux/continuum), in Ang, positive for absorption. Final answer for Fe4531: 3.5 Ang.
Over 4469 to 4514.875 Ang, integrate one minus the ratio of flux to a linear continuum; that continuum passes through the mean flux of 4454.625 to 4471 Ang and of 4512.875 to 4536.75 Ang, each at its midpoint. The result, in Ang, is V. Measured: -4.6 Ang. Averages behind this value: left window 32.5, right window 35.8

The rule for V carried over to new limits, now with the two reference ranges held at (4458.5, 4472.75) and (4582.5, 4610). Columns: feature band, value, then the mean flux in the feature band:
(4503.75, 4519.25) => -1.8 Ang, 38.9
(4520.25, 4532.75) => 0.1 Ang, 35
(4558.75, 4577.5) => -1.5 Ang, 39.7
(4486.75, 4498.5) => -0.6 Ang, 36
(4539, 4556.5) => -0.4 Ang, 36.8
